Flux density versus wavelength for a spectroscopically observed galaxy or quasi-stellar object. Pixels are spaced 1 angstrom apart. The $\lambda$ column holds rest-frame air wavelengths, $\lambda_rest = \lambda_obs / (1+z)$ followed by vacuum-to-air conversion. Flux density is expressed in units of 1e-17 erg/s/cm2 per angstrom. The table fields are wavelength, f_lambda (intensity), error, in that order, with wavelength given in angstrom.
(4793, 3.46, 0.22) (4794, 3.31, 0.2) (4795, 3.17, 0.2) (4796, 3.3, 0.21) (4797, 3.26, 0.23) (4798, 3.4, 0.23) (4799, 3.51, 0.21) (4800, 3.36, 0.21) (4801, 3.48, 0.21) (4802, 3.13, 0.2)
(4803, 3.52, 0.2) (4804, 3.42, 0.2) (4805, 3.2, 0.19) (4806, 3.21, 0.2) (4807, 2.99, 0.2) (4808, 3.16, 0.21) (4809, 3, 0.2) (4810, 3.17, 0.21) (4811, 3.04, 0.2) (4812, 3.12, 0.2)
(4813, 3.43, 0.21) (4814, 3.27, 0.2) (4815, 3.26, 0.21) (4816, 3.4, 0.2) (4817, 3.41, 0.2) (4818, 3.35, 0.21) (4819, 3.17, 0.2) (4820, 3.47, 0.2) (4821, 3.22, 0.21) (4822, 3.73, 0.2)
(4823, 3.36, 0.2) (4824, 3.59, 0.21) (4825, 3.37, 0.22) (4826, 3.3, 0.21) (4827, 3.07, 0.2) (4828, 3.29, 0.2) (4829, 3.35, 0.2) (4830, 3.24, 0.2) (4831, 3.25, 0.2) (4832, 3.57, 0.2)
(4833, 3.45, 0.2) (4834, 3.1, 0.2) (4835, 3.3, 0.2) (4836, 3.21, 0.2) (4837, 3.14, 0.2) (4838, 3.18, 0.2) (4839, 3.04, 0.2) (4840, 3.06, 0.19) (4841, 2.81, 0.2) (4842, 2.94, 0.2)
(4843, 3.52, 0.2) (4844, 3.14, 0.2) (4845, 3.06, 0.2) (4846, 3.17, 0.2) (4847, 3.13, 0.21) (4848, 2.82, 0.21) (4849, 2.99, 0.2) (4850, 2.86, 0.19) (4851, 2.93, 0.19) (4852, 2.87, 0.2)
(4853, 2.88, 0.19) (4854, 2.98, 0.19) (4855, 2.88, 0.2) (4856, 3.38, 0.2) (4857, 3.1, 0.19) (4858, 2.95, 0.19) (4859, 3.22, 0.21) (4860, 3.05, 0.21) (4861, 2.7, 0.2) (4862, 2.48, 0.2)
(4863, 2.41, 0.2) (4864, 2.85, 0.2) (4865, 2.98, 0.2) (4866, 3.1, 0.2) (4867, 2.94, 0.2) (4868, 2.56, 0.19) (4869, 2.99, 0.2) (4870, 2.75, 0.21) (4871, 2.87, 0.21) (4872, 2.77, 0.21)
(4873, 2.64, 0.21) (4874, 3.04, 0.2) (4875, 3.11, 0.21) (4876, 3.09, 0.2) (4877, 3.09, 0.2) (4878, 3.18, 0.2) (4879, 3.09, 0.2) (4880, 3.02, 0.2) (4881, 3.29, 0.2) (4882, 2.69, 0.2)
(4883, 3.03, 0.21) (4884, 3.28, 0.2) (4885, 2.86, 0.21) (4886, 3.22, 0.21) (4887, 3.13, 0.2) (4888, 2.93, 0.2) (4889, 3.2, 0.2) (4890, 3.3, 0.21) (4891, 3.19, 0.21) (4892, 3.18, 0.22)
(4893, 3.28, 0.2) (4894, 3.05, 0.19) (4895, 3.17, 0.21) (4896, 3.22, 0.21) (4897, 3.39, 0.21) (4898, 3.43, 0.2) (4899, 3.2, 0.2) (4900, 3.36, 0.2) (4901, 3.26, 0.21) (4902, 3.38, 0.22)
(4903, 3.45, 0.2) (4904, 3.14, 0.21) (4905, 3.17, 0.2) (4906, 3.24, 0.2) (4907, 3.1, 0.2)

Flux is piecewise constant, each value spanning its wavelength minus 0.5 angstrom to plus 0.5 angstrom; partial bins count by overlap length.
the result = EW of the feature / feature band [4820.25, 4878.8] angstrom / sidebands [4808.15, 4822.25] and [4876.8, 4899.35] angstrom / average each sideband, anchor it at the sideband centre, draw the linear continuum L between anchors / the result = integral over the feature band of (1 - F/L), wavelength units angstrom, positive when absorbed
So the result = 2.7 angstrom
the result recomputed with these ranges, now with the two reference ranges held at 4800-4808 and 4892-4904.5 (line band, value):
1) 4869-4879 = 0.97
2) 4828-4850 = 0.77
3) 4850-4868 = 2.00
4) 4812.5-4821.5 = -0.15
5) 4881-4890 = 0.56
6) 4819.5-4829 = -0.29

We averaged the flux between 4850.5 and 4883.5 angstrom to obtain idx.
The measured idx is 2.94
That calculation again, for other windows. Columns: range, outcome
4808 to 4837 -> 3.3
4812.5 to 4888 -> 3.1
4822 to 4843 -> 3.25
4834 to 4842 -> 3.09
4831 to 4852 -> 3.12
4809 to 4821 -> 3.27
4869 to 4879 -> 2.96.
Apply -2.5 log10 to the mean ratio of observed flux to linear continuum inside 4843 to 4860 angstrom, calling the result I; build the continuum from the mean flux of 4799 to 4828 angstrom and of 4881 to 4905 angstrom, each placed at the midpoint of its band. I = 0.07 mag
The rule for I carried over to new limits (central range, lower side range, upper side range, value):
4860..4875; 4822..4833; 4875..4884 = 0.12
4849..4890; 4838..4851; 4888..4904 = 0.07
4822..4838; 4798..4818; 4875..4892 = -0.03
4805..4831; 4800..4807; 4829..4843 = -0.01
